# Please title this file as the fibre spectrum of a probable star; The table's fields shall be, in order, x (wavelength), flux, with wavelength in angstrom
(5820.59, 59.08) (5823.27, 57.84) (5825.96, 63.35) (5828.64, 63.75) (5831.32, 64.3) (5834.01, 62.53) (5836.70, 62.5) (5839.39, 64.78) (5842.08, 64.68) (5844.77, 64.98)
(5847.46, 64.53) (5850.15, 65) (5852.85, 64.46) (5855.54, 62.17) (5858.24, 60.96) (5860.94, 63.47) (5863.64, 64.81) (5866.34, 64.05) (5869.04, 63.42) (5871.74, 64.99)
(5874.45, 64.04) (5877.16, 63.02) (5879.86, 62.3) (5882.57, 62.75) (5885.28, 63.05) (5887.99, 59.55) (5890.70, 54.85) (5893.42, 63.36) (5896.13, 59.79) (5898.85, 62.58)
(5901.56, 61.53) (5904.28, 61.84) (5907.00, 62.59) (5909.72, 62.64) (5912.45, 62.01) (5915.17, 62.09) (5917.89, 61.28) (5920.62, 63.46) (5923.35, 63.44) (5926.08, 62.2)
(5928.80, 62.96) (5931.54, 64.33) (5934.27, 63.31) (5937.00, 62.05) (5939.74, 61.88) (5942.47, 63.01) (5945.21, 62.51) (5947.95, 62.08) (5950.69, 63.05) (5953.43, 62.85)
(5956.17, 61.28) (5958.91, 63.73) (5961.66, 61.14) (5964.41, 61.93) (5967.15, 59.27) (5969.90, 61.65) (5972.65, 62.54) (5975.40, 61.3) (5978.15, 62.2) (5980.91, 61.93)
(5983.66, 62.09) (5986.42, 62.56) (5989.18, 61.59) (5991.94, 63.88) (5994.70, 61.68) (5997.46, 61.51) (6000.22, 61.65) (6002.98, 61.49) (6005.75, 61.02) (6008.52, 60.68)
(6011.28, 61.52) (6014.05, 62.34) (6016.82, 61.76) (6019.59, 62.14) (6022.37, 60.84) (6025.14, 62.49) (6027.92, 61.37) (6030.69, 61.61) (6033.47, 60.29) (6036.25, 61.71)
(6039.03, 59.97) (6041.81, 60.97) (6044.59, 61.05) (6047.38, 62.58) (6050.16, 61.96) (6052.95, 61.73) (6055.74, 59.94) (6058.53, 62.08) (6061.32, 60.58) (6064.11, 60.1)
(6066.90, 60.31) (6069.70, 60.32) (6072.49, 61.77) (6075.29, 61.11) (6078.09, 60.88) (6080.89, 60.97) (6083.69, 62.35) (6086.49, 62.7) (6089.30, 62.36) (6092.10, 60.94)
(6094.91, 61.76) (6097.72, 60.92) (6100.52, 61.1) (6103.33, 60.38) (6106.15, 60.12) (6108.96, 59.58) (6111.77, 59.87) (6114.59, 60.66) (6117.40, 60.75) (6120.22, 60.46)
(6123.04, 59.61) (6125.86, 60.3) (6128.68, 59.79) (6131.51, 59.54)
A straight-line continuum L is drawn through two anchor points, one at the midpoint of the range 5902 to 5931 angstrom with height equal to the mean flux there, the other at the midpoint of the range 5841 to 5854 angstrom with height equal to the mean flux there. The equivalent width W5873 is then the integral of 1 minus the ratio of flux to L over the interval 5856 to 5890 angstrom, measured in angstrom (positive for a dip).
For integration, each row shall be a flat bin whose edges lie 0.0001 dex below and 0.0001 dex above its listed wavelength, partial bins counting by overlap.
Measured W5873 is 0.6 angstrom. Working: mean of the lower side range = 64.7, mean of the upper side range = 62.5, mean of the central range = 62.9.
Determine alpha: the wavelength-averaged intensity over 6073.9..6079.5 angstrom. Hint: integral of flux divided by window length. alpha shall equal 61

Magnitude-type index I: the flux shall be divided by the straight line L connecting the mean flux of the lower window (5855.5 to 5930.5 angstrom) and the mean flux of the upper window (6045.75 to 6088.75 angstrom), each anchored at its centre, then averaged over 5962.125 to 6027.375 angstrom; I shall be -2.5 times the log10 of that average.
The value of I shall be 0.00 mag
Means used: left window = 62.3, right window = 61.3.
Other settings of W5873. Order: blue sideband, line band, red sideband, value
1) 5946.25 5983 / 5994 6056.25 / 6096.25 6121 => -0.12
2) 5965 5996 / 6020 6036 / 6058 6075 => -0.03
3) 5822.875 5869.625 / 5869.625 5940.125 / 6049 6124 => 0.73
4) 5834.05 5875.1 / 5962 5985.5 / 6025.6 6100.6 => 0.29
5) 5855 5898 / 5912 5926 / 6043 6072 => -0.10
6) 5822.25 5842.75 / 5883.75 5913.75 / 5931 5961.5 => 0.72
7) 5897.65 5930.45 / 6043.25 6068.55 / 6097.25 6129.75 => -0.10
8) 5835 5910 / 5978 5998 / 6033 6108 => -0.12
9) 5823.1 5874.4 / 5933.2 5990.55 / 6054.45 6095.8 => 0.31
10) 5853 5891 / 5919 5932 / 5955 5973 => -0.23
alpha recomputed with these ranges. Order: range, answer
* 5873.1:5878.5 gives 63.5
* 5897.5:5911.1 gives 62.2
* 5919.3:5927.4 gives 63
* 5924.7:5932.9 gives 63.2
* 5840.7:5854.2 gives 64.8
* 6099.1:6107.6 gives 60.5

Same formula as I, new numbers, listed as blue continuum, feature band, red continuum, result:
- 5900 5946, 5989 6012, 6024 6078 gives 0.00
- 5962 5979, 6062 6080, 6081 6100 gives 0.02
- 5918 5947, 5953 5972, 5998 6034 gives 0.01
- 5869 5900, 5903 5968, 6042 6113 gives -0.01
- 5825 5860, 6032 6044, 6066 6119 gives 0.01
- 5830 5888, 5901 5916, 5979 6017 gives 0.01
